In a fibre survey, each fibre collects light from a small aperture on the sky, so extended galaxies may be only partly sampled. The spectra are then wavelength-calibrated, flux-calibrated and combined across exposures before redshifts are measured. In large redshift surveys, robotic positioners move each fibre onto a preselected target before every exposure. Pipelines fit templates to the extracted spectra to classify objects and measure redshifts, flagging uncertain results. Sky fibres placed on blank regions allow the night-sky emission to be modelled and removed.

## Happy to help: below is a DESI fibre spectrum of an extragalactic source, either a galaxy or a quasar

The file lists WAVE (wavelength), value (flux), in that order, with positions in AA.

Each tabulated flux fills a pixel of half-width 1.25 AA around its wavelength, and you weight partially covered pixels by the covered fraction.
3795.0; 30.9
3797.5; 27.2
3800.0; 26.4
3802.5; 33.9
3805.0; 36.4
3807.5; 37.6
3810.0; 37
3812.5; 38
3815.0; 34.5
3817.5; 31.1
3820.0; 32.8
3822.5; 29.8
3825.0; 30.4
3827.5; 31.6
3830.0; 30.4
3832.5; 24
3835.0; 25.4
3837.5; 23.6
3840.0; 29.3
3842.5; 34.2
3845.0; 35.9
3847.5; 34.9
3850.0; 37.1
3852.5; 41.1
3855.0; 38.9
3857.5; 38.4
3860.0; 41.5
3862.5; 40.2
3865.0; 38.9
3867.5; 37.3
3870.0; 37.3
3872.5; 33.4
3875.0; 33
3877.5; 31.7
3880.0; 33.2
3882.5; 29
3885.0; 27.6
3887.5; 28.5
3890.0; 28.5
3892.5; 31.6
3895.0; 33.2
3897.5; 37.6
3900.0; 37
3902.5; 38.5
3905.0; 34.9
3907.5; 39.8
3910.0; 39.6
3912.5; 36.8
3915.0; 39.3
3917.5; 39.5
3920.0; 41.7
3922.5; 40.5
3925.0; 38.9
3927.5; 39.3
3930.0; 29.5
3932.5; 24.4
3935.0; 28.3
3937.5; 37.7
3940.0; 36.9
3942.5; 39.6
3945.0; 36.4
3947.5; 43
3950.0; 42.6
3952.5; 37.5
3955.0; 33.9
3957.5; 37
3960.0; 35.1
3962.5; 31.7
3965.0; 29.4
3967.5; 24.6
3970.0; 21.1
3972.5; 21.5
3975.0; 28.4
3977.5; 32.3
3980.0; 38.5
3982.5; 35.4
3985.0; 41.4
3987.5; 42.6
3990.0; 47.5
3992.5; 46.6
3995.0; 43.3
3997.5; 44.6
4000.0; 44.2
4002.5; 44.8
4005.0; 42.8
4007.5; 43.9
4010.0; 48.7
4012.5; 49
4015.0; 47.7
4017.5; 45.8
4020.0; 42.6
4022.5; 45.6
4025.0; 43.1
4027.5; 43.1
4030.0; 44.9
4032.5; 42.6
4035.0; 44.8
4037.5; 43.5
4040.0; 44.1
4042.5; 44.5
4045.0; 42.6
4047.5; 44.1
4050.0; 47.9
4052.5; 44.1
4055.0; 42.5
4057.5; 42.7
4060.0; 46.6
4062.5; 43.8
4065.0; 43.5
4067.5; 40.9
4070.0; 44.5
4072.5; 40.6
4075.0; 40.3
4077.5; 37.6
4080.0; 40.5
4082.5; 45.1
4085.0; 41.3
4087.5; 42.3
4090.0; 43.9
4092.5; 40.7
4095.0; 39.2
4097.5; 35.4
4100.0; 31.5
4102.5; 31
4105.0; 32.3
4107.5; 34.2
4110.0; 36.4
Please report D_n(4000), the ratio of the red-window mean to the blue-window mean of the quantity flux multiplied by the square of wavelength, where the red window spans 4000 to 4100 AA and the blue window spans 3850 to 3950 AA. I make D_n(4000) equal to 1.29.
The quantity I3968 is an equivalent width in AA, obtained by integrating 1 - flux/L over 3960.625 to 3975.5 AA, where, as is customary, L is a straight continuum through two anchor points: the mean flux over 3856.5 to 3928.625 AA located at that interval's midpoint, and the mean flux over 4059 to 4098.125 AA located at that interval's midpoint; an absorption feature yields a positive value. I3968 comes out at 4.6 AA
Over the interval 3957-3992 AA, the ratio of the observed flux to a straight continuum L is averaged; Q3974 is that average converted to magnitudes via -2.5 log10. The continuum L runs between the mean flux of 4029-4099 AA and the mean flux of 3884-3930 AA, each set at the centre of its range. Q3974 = 0.16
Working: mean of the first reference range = 36.1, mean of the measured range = 33.5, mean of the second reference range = 42.6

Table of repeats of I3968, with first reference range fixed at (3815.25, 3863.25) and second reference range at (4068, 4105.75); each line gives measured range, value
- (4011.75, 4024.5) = -2.83 AA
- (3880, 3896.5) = 2.03 AA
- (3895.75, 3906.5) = -0.69 AA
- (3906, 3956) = -2.66 AA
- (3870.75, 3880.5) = 0.29 AA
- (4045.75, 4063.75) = -2.84 AA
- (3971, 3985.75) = 1.67 AA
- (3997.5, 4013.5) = -3.53 AA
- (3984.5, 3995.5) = -2.30 AA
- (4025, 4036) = -1.72 AA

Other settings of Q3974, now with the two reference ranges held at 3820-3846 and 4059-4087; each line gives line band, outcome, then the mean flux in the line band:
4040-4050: -0.09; 44.3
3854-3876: -0.20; 37.7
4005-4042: -0.14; 44.9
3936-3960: -0.07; 38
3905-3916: -0.14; 38.4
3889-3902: -0.04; 34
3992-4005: -0.16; 44.4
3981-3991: -0.11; 41.5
